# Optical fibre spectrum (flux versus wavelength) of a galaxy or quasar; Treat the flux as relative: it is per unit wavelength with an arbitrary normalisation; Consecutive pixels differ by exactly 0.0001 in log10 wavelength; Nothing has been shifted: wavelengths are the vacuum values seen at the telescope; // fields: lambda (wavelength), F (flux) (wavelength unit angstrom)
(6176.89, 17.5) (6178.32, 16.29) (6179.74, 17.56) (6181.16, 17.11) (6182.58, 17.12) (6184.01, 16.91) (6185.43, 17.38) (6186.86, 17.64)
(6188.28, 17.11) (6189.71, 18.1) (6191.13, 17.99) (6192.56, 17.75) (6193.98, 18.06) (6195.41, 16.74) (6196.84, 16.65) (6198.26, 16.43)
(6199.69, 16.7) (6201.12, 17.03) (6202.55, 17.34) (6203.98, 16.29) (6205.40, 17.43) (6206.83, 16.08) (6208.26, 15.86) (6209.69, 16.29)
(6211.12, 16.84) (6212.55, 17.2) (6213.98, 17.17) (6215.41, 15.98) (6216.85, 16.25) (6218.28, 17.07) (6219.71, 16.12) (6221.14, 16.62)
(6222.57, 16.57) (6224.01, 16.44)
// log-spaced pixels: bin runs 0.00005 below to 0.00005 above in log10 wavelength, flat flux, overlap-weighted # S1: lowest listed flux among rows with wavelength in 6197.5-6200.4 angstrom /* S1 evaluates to 16.43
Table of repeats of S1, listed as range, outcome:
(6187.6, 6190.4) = 17.11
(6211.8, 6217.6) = 15.98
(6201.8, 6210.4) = 15.86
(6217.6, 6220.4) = 16.12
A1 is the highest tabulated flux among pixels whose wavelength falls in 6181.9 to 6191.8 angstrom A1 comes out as 18.1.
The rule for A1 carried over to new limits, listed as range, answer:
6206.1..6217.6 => 17.2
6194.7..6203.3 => 17.34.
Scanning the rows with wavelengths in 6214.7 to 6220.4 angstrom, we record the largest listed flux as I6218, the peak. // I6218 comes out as 17.07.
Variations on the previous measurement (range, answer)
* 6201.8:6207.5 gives 17.43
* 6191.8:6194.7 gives 18.06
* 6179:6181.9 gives 17.56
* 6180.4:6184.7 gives 17.12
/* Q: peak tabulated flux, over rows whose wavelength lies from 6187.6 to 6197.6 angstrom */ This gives 18.1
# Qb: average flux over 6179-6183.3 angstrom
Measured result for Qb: 17.3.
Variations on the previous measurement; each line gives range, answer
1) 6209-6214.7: 16.9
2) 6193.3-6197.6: 17.1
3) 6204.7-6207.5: 16.8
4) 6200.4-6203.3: 17.1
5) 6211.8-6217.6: 16.6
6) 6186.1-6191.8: 17.7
